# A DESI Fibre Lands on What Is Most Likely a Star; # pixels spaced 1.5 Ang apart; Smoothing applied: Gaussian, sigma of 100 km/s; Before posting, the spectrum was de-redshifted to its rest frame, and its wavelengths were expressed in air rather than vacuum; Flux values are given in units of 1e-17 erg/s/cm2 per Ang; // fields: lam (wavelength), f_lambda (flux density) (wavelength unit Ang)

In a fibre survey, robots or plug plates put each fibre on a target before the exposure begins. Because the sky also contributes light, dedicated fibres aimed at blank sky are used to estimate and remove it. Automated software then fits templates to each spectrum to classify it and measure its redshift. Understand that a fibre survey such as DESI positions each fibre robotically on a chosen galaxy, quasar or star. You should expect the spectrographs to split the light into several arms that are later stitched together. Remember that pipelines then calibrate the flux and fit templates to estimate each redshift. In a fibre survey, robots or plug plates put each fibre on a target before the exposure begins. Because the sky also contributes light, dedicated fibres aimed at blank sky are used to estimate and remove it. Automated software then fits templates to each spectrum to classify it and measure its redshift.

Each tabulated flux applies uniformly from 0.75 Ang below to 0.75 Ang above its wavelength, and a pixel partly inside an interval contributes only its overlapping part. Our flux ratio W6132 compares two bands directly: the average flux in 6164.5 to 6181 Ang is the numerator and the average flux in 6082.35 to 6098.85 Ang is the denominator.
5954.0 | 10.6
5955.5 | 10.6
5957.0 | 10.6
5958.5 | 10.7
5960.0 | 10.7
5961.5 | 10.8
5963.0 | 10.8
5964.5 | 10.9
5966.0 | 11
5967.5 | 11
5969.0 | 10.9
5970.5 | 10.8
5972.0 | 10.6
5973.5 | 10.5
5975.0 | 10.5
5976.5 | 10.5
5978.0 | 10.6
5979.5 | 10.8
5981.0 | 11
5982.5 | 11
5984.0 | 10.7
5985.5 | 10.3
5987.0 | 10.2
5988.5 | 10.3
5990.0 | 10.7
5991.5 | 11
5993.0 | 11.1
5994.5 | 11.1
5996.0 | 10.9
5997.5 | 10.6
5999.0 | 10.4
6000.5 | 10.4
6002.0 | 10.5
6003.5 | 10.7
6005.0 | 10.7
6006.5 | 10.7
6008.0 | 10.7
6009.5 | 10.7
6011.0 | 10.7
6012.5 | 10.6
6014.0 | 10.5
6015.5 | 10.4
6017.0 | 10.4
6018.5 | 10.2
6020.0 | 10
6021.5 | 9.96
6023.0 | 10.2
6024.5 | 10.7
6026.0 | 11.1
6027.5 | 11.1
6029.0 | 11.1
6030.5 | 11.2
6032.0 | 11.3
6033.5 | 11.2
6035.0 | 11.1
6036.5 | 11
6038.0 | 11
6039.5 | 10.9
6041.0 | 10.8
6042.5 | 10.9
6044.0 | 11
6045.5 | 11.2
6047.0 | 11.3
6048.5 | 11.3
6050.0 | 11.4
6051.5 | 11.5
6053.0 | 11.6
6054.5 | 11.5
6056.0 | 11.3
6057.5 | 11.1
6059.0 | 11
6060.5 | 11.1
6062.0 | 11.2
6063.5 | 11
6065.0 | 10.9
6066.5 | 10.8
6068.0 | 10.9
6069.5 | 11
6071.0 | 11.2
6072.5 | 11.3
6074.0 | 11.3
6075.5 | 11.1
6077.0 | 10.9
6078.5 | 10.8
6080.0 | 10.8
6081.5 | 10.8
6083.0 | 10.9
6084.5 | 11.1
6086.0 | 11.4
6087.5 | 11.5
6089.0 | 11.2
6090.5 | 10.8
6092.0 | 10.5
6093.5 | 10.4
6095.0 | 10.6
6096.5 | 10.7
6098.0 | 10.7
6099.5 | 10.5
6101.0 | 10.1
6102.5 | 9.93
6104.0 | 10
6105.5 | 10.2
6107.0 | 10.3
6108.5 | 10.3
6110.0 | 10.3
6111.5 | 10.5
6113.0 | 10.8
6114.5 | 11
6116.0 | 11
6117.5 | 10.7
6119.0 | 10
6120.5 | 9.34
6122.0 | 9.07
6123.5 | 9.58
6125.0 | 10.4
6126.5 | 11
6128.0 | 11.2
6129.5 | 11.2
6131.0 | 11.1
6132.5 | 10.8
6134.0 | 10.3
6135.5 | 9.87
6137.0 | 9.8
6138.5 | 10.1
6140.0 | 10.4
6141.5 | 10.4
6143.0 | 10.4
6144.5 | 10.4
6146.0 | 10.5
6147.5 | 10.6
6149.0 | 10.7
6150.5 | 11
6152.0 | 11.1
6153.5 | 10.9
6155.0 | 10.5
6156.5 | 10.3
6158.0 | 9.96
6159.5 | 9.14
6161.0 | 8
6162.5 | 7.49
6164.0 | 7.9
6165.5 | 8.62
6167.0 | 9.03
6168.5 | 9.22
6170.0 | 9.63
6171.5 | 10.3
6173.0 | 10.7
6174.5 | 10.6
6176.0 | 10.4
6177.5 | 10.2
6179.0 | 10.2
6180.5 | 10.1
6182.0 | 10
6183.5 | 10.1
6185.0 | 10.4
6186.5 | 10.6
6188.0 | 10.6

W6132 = 0.91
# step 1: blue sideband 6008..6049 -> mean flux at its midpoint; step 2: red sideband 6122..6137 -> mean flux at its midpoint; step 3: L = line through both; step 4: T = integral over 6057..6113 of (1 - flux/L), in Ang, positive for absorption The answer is -0.8 Ang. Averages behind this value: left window 10.8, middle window 10.8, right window 10.5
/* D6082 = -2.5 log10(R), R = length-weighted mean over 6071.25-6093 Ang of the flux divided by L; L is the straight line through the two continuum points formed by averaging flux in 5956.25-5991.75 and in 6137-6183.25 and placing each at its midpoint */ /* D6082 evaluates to -0.08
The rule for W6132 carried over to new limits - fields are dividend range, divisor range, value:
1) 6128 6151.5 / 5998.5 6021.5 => 1.00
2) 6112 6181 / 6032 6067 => 0.91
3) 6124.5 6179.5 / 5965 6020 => 0.95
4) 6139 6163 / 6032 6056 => 0.91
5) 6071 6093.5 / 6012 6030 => 1.05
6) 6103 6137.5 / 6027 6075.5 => 0.93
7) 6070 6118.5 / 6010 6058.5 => 0.98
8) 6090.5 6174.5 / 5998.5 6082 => 0.93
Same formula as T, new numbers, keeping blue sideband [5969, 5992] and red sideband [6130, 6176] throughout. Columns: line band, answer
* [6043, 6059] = -1.4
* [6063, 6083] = -1.3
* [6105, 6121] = -0.4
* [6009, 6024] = 0.2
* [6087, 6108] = -0.6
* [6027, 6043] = -0.9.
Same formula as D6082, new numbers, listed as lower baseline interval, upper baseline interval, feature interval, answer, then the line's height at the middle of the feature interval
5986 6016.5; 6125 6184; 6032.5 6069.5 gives -0.07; 10.5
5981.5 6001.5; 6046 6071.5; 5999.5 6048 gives 0.02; 10.9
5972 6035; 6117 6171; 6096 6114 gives -0.02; 10.2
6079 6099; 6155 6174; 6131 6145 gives -0.05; 9.83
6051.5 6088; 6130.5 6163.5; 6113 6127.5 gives 0.02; 10.5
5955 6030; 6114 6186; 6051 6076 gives -0.08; 10.4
